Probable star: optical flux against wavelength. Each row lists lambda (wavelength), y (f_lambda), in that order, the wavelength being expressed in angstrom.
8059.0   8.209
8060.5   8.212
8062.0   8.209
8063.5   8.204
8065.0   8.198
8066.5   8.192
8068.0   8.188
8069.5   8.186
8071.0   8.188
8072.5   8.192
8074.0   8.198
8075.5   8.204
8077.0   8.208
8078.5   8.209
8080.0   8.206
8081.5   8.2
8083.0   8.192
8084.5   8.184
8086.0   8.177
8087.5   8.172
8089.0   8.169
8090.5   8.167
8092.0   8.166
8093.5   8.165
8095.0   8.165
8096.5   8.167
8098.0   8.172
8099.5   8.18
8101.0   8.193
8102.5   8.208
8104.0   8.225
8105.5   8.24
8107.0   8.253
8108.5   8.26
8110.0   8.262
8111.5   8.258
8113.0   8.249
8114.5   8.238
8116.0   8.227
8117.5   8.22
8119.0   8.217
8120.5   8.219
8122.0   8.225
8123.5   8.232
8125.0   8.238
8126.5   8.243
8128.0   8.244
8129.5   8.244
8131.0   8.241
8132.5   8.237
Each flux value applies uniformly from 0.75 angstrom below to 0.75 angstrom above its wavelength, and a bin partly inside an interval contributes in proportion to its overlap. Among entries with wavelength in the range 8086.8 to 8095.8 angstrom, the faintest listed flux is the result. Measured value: 8.165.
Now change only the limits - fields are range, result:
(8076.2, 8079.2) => 8.208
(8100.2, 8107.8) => 8.193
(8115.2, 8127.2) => 8.217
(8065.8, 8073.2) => 8.186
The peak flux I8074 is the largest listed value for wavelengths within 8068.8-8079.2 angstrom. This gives 8.209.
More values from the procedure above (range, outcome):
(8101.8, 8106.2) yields 8.24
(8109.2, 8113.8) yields 8.262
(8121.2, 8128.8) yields 8.244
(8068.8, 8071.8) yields 8.188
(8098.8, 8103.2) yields 8.208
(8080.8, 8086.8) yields 8.2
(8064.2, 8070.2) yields 8.198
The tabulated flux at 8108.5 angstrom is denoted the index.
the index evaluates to 8.26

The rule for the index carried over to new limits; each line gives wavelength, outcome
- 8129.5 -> 8.244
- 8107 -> 8.253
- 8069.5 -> 8.186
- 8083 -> 8.192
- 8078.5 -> 8.209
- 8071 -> 8.188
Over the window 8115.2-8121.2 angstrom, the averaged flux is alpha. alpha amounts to 8.22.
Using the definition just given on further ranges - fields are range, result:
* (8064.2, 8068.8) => 8.19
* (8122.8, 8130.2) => 8.24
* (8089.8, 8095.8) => 8.17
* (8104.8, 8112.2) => 8.25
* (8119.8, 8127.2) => 8.23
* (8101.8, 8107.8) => 8.23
